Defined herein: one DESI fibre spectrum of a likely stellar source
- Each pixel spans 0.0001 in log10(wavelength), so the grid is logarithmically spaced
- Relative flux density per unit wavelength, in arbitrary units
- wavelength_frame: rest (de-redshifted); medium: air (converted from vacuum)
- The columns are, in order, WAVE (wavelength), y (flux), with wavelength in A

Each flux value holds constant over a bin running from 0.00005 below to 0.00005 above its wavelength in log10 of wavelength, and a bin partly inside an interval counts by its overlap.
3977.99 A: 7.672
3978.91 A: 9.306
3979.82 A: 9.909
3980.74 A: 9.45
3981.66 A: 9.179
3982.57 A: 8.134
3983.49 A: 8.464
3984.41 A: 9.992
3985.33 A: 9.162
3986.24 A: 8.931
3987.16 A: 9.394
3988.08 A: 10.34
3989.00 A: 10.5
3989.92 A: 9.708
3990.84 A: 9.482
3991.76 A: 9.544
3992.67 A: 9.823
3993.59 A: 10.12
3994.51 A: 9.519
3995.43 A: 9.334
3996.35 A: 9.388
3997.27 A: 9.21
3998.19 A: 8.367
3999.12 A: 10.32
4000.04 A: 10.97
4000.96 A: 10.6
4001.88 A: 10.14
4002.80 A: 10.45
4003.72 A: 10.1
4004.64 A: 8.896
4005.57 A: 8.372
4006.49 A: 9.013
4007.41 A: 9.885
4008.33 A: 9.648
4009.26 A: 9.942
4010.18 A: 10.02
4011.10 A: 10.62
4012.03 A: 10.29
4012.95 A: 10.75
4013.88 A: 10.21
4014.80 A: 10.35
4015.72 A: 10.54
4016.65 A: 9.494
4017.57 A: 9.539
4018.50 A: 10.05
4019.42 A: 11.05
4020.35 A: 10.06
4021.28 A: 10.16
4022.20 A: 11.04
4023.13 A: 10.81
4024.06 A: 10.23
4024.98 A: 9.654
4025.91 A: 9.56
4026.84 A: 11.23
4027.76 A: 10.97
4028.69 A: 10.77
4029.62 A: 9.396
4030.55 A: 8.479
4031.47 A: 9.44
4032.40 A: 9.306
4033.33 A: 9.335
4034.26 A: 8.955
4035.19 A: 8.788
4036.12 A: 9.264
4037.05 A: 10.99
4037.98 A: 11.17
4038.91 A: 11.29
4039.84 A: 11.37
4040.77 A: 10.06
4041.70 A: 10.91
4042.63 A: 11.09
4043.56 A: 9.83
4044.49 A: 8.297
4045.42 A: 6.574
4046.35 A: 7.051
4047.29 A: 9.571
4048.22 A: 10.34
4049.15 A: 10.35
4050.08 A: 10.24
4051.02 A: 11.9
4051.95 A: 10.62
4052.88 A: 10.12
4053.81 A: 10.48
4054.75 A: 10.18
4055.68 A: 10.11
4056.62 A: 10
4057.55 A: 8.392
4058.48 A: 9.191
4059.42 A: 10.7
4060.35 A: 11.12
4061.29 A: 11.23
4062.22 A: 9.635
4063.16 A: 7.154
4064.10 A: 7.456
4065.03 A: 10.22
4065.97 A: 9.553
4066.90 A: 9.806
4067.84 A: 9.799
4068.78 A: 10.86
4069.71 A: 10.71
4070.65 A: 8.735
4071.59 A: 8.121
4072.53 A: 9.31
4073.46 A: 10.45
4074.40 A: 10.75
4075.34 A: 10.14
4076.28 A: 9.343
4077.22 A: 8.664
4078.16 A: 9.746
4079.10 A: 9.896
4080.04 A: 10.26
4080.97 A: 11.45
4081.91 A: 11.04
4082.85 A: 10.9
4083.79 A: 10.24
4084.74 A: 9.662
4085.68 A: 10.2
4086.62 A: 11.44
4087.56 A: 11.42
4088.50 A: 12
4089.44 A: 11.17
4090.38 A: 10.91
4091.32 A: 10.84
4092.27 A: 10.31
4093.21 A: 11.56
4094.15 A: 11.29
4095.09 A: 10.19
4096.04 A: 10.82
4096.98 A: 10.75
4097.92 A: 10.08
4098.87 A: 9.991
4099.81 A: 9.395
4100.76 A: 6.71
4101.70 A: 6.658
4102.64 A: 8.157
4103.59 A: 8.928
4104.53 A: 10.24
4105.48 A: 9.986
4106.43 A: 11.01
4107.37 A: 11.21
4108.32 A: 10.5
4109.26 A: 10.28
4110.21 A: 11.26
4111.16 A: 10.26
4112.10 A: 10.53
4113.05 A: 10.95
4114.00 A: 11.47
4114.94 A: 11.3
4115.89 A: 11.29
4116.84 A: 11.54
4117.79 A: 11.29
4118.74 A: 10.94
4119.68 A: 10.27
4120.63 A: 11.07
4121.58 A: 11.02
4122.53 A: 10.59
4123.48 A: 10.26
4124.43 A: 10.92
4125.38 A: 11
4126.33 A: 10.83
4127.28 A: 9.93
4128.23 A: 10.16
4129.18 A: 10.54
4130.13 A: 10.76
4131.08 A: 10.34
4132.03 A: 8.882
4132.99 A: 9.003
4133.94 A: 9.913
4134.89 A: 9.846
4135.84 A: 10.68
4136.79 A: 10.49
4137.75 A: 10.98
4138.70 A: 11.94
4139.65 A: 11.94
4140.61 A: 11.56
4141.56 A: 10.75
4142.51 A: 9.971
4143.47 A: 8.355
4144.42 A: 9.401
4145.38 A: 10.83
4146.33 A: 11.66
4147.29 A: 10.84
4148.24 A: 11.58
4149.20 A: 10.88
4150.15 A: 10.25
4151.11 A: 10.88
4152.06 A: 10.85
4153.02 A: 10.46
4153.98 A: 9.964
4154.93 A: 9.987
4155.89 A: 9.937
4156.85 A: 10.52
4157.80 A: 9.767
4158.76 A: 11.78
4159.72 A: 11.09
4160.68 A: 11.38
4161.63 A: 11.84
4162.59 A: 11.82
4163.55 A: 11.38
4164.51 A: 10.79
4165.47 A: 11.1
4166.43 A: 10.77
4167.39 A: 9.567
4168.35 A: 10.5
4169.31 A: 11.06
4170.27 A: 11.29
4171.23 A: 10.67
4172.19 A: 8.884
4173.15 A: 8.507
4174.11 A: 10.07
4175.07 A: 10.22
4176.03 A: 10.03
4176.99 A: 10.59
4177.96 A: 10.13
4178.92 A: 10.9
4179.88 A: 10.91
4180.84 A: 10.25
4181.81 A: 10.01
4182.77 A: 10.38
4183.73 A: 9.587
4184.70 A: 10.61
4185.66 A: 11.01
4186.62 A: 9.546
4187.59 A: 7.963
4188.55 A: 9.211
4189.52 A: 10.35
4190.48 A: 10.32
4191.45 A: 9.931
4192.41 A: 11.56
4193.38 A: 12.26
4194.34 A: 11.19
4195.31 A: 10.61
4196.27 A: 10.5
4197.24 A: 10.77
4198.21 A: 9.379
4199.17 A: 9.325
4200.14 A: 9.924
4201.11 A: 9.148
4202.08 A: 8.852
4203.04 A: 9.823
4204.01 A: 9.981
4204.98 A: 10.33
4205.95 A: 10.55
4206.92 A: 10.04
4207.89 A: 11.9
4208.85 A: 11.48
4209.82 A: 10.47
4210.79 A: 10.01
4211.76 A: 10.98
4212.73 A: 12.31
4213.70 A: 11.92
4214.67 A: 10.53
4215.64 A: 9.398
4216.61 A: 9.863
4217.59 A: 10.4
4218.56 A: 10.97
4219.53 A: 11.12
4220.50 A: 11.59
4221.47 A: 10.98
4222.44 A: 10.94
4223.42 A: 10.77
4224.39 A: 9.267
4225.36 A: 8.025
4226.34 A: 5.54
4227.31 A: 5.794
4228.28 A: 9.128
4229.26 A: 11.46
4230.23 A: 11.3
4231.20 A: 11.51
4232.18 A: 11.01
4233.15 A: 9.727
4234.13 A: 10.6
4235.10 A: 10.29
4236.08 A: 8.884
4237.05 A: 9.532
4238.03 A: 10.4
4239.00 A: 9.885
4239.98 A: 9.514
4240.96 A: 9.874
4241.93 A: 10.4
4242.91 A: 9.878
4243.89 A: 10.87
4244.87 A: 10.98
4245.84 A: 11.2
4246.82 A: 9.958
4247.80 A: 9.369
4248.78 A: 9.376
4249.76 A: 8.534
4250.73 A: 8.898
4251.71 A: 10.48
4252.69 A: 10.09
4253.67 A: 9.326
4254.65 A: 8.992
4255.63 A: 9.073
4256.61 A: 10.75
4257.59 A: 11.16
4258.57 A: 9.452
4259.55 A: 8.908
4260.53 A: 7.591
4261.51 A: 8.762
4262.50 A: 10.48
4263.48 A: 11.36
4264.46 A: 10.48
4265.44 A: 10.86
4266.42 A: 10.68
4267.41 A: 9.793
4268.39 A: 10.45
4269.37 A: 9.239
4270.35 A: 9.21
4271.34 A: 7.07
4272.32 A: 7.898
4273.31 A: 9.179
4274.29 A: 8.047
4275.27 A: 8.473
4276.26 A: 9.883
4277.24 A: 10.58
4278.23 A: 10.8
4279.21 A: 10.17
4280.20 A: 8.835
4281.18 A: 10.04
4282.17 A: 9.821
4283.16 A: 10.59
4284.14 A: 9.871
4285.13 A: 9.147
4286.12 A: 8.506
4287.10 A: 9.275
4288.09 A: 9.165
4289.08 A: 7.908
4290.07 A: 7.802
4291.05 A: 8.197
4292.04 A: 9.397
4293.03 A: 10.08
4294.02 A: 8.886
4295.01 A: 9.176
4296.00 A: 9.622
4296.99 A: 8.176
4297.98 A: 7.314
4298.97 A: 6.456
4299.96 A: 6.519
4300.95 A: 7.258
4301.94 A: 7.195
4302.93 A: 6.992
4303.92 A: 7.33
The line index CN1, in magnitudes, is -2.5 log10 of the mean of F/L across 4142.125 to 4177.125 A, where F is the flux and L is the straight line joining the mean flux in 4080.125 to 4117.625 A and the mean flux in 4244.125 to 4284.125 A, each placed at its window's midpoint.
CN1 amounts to -0.037 mag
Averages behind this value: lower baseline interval 10.5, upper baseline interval 9.68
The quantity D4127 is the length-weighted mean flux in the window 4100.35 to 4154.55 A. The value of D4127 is 10.4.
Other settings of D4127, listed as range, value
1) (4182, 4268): 10.1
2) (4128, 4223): 10.5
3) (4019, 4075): 9.9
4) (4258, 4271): 9.76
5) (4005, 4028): 10.1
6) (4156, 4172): 10.9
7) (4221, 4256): 9.78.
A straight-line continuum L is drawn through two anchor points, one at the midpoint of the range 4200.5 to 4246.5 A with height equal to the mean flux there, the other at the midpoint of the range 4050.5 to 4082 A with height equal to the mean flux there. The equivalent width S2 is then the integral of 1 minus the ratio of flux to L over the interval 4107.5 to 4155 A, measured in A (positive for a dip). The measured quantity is -2.9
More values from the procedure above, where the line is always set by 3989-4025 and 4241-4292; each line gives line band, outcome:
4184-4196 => -0.9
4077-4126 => -3.3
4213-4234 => -1.0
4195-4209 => -0.7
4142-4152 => -0.8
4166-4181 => -0.9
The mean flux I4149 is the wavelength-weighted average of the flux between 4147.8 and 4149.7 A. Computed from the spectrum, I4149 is 11.2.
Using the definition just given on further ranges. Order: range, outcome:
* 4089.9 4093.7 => 10.9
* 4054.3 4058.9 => 9.59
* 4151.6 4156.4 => 10.2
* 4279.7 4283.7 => 9.82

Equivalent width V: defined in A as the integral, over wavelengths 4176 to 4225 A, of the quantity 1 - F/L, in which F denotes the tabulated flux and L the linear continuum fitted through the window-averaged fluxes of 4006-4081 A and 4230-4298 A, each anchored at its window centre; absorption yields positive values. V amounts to -3.5 A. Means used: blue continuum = 9.92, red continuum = 9.62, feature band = 10.4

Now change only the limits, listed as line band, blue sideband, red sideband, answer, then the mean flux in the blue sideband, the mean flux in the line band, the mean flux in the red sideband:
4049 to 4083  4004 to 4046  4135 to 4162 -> 0.8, 9.94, 9.95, 10.7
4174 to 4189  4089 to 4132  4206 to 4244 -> 0.3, 10.4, 10.1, 10.2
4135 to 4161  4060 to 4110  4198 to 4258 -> -1.6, 10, 10.7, 10.1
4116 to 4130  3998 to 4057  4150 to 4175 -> -0.5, 10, 10.8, 10.6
